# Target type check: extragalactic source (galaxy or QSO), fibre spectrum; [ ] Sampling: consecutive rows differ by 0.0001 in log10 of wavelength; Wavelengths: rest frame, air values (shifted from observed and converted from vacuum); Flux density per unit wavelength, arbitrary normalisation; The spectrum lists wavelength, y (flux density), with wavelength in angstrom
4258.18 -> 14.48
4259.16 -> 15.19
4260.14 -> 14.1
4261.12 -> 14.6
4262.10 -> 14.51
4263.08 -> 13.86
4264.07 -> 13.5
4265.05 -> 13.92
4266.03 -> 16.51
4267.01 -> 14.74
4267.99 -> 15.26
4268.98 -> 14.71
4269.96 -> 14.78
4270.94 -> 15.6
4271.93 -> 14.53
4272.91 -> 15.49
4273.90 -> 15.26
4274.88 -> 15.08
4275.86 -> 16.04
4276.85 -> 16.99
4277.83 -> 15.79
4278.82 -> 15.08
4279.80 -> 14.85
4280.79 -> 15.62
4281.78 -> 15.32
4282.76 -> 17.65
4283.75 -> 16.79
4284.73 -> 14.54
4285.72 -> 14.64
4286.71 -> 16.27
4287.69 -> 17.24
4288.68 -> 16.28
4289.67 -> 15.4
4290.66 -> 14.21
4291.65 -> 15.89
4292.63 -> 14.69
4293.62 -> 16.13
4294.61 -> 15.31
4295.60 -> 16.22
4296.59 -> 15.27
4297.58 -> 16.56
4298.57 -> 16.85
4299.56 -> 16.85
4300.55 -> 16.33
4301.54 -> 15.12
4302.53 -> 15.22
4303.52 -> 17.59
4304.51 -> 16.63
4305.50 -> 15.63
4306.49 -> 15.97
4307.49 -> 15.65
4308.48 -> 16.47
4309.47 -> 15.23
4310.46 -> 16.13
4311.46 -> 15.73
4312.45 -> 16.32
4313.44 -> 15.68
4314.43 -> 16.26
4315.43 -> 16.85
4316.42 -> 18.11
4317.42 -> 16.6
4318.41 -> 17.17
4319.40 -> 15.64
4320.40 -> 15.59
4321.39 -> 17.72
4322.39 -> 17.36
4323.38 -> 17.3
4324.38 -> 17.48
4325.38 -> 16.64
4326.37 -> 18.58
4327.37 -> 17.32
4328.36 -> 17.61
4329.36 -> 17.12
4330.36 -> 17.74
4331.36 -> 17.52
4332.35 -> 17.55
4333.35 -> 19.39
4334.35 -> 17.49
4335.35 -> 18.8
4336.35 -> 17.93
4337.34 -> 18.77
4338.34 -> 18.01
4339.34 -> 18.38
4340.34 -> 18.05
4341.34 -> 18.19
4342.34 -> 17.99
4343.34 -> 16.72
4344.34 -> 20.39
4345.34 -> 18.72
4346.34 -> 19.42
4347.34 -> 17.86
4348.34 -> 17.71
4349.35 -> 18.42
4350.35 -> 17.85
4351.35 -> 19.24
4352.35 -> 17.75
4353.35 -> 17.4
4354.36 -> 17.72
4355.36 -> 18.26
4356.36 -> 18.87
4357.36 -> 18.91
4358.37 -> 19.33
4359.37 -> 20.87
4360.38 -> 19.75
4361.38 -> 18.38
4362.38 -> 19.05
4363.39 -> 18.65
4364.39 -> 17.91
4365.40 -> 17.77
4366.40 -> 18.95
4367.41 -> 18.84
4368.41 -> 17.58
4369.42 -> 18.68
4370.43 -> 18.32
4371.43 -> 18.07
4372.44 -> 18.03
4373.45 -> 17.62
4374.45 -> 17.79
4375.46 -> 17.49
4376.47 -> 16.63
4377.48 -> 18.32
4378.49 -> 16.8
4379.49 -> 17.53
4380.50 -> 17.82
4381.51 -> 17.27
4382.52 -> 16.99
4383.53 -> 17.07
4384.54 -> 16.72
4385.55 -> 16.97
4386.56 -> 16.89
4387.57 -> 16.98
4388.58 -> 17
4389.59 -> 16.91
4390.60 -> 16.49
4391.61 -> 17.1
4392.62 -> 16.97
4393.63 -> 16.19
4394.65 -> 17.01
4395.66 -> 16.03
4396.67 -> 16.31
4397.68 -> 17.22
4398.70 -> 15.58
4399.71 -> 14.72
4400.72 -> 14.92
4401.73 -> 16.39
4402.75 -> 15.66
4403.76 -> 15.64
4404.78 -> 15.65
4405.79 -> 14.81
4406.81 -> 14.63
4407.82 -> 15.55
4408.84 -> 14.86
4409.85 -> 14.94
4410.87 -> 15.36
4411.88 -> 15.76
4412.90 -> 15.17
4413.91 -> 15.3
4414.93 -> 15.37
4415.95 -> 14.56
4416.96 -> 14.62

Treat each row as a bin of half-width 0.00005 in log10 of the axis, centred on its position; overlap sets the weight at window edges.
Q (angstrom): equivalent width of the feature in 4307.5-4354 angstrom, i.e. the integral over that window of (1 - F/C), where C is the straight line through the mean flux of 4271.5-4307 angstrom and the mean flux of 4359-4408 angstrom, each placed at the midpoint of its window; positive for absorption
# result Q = -3.12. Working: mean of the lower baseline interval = 15.8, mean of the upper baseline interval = 17.1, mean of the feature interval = 17.5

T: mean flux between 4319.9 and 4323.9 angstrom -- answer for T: 17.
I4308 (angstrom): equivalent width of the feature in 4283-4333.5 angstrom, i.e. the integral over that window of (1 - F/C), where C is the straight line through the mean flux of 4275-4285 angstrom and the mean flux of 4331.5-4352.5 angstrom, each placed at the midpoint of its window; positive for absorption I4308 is 1.7 angstrom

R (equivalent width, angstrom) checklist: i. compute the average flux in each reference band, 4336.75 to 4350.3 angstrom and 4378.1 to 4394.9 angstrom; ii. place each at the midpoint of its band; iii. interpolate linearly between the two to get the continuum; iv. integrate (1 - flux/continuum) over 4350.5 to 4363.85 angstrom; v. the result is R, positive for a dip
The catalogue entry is -0.64 angstrom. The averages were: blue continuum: 18.3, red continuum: 17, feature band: 18.8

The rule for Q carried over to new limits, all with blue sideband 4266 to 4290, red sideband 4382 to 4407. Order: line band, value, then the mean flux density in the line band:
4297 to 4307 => -0.3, 16.3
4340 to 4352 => -1.8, 18.4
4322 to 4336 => -1.6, 17.7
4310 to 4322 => -0.5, 16.5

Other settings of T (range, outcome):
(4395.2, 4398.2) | 16.5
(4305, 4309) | 15.9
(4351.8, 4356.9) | 18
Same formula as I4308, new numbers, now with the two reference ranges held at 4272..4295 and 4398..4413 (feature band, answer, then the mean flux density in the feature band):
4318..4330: -1.2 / 17.1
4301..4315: -0.3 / 16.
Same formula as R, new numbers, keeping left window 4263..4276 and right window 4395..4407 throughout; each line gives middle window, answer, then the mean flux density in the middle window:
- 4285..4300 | -0.7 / 15.8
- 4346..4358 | -2.2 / 18.3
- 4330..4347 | -3.3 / 18.3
